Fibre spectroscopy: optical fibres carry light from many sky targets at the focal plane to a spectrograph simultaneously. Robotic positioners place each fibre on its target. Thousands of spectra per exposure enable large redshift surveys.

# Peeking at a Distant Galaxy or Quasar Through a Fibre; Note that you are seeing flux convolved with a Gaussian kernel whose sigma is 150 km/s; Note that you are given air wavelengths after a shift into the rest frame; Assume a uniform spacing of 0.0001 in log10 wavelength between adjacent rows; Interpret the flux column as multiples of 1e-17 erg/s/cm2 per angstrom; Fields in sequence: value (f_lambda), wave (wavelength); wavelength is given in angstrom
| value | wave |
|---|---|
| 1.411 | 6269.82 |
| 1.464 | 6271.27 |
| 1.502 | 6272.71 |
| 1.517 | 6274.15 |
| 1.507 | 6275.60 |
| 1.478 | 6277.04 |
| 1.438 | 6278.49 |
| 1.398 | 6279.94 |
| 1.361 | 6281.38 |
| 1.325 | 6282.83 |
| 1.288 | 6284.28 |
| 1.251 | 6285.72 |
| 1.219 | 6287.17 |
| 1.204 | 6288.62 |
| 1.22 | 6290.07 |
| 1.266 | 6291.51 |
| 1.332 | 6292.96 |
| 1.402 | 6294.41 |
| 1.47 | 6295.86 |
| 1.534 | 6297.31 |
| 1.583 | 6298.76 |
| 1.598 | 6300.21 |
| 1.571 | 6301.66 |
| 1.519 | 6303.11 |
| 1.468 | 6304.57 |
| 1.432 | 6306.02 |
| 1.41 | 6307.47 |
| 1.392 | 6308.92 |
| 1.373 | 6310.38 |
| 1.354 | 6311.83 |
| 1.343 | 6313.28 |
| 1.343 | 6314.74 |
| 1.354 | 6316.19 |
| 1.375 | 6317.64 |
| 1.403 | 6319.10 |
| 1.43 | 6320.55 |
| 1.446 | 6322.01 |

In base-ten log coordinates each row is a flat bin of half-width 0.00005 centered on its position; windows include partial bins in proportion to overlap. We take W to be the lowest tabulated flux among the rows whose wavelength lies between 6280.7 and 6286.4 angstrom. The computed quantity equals 1.251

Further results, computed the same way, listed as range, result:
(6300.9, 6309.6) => 1.392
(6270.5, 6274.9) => 1.464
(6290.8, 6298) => 1.266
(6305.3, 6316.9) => 1.343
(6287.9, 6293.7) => 1.204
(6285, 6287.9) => 1.219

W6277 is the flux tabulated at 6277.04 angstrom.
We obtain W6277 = 1.478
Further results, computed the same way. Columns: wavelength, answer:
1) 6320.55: 1.43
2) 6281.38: 1.361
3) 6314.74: 1.343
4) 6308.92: 1.392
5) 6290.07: 1.22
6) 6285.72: 1.251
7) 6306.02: 1.432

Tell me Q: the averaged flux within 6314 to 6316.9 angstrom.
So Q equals 1.35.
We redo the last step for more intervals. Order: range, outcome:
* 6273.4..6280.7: 1.47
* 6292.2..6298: 1.43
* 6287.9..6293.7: 1.26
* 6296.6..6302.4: 1.57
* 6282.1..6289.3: 1.26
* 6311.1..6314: 1.35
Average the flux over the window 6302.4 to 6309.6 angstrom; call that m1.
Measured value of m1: 1.44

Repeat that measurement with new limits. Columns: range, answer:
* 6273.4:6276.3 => 1.51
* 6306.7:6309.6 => 1.4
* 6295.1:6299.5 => 1.53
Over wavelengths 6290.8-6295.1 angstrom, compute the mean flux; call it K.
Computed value 1.33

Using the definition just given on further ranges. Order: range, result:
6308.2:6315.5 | 1.36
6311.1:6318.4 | 1.35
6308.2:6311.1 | 1.38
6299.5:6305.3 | 1.54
